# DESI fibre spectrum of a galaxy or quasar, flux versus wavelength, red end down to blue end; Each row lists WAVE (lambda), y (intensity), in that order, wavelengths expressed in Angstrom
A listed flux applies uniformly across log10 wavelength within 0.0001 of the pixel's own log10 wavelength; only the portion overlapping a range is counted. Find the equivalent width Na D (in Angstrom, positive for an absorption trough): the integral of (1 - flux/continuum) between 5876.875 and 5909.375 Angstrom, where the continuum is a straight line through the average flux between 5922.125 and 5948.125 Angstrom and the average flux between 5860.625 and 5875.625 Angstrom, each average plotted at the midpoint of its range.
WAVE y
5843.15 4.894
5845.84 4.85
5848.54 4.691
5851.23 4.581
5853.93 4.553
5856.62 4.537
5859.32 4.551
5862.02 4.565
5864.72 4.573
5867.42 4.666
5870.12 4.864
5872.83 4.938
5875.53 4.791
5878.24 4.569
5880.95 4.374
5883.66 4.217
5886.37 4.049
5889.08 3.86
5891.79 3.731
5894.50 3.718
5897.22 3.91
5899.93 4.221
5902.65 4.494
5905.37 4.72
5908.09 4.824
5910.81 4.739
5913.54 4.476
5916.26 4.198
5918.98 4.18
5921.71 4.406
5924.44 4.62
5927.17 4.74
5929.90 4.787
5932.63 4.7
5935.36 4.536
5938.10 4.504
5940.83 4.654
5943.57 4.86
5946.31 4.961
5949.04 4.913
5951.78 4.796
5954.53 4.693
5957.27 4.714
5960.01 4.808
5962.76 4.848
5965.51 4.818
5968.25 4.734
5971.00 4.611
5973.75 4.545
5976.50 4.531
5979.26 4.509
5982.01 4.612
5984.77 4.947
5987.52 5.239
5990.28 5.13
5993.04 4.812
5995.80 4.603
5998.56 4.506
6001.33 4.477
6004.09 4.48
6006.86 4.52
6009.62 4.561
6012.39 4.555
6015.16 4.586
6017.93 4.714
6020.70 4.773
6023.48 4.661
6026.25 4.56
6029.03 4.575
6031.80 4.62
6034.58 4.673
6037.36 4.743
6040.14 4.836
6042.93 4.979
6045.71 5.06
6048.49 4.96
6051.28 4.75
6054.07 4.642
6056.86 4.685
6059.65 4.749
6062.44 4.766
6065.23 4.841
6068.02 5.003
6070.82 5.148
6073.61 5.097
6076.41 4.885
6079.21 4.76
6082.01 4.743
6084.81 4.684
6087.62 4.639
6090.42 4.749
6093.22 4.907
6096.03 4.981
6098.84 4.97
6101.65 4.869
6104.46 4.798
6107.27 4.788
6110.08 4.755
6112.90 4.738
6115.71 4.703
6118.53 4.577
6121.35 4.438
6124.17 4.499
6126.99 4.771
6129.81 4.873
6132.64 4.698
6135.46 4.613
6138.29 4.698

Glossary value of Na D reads 3.4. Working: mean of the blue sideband 4.73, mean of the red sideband 4.7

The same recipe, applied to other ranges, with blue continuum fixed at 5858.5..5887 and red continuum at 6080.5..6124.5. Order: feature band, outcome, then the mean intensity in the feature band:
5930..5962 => -0.81 Angstrom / 4.74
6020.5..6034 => 0.17 Angstrom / 4.63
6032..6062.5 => -0.61 Angstrom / 4.8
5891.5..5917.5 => 1.52 Angstrom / 4.33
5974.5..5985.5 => 0.06 Angstrom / 4.62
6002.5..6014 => 0.36 Angstrom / 4.53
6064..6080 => -0.82 Angstrom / 4.96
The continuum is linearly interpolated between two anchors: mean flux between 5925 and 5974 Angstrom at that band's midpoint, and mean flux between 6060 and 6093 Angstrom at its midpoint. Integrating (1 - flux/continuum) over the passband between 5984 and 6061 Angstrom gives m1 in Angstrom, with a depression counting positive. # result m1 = 1.2 Angstrom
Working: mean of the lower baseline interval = 4.74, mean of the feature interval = 4.73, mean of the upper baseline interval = 4.85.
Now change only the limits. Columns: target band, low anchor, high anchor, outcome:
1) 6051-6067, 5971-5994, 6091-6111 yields 0.30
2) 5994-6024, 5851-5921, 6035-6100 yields 0.78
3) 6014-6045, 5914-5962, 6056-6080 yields 0.70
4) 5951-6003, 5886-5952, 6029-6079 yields -1.18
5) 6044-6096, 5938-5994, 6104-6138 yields -1.39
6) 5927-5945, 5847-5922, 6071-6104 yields -0.57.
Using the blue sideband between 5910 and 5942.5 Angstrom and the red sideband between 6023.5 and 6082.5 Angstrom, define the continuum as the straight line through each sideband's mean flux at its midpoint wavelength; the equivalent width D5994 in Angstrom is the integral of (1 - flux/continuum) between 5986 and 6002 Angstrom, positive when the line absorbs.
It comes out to -0.4 Angstrom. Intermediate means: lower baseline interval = 4.54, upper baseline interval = 4.81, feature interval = 4.81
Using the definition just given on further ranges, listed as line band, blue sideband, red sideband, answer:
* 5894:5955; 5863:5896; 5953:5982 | -0.5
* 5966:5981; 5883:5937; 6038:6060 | -0.1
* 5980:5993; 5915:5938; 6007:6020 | -1.0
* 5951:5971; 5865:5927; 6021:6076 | -0.8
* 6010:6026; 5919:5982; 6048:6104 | 0.4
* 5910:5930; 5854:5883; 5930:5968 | 0.9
